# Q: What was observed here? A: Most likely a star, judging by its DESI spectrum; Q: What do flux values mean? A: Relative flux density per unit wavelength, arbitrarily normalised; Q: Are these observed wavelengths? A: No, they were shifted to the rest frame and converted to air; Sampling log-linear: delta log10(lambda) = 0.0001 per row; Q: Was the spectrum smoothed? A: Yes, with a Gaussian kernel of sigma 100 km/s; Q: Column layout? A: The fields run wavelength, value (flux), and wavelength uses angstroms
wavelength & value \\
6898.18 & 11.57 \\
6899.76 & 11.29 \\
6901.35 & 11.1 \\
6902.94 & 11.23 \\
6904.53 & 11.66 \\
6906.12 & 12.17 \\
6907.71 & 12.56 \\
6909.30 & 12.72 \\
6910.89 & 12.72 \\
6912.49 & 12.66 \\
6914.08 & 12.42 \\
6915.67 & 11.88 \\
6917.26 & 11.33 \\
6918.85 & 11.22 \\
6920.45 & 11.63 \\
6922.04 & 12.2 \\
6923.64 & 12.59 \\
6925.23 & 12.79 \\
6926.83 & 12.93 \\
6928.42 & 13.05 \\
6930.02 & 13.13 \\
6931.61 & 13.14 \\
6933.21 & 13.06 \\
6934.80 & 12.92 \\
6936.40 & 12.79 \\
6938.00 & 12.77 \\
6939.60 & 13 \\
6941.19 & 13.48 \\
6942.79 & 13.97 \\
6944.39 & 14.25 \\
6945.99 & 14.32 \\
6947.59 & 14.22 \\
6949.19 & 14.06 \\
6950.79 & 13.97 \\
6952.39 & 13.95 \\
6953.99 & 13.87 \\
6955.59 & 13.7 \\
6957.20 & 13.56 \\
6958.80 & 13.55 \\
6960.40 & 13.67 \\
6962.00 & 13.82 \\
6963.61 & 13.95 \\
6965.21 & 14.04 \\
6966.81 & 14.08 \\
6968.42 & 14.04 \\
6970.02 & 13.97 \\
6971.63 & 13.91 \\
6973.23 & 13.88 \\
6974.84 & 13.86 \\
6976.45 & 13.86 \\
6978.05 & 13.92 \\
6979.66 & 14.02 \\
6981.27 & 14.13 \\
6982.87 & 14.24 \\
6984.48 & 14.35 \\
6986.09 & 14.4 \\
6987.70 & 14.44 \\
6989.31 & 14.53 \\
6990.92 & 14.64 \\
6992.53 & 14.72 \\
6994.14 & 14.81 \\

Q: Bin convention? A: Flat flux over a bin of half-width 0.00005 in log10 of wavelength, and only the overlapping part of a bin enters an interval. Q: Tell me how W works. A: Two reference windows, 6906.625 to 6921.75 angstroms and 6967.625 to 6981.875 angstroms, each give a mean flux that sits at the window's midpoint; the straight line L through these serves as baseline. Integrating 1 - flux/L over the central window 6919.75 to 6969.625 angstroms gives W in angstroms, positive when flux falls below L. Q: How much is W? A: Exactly -1.5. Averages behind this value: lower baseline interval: 12.1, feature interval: 13.4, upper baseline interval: 14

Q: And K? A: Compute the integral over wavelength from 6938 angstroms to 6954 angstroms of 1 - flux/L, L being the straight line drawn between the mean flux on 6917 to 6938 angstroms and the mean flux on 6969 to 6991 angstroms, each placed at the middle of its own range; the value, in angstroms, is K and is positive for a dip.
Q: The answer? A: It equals -0.90 angstroms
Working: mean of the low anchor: 12.6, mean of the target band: 13.9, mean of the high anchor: 14.1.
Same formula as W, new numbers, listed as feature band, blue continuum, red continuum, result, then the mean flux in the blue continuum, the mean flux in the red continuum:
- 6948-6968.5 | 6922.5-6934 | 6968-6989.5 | -0.4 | 12.9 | 14.1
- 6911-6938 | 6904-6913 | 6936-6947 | 1.0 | 12.4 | 13.6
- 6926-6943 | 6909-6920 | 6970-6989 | -0.5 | 12.1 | 14.1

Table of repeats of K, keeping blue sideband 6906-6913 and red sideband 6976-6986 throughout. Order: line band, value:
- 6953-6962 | -0.05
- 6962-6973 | -0.12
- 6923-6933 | 0.03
